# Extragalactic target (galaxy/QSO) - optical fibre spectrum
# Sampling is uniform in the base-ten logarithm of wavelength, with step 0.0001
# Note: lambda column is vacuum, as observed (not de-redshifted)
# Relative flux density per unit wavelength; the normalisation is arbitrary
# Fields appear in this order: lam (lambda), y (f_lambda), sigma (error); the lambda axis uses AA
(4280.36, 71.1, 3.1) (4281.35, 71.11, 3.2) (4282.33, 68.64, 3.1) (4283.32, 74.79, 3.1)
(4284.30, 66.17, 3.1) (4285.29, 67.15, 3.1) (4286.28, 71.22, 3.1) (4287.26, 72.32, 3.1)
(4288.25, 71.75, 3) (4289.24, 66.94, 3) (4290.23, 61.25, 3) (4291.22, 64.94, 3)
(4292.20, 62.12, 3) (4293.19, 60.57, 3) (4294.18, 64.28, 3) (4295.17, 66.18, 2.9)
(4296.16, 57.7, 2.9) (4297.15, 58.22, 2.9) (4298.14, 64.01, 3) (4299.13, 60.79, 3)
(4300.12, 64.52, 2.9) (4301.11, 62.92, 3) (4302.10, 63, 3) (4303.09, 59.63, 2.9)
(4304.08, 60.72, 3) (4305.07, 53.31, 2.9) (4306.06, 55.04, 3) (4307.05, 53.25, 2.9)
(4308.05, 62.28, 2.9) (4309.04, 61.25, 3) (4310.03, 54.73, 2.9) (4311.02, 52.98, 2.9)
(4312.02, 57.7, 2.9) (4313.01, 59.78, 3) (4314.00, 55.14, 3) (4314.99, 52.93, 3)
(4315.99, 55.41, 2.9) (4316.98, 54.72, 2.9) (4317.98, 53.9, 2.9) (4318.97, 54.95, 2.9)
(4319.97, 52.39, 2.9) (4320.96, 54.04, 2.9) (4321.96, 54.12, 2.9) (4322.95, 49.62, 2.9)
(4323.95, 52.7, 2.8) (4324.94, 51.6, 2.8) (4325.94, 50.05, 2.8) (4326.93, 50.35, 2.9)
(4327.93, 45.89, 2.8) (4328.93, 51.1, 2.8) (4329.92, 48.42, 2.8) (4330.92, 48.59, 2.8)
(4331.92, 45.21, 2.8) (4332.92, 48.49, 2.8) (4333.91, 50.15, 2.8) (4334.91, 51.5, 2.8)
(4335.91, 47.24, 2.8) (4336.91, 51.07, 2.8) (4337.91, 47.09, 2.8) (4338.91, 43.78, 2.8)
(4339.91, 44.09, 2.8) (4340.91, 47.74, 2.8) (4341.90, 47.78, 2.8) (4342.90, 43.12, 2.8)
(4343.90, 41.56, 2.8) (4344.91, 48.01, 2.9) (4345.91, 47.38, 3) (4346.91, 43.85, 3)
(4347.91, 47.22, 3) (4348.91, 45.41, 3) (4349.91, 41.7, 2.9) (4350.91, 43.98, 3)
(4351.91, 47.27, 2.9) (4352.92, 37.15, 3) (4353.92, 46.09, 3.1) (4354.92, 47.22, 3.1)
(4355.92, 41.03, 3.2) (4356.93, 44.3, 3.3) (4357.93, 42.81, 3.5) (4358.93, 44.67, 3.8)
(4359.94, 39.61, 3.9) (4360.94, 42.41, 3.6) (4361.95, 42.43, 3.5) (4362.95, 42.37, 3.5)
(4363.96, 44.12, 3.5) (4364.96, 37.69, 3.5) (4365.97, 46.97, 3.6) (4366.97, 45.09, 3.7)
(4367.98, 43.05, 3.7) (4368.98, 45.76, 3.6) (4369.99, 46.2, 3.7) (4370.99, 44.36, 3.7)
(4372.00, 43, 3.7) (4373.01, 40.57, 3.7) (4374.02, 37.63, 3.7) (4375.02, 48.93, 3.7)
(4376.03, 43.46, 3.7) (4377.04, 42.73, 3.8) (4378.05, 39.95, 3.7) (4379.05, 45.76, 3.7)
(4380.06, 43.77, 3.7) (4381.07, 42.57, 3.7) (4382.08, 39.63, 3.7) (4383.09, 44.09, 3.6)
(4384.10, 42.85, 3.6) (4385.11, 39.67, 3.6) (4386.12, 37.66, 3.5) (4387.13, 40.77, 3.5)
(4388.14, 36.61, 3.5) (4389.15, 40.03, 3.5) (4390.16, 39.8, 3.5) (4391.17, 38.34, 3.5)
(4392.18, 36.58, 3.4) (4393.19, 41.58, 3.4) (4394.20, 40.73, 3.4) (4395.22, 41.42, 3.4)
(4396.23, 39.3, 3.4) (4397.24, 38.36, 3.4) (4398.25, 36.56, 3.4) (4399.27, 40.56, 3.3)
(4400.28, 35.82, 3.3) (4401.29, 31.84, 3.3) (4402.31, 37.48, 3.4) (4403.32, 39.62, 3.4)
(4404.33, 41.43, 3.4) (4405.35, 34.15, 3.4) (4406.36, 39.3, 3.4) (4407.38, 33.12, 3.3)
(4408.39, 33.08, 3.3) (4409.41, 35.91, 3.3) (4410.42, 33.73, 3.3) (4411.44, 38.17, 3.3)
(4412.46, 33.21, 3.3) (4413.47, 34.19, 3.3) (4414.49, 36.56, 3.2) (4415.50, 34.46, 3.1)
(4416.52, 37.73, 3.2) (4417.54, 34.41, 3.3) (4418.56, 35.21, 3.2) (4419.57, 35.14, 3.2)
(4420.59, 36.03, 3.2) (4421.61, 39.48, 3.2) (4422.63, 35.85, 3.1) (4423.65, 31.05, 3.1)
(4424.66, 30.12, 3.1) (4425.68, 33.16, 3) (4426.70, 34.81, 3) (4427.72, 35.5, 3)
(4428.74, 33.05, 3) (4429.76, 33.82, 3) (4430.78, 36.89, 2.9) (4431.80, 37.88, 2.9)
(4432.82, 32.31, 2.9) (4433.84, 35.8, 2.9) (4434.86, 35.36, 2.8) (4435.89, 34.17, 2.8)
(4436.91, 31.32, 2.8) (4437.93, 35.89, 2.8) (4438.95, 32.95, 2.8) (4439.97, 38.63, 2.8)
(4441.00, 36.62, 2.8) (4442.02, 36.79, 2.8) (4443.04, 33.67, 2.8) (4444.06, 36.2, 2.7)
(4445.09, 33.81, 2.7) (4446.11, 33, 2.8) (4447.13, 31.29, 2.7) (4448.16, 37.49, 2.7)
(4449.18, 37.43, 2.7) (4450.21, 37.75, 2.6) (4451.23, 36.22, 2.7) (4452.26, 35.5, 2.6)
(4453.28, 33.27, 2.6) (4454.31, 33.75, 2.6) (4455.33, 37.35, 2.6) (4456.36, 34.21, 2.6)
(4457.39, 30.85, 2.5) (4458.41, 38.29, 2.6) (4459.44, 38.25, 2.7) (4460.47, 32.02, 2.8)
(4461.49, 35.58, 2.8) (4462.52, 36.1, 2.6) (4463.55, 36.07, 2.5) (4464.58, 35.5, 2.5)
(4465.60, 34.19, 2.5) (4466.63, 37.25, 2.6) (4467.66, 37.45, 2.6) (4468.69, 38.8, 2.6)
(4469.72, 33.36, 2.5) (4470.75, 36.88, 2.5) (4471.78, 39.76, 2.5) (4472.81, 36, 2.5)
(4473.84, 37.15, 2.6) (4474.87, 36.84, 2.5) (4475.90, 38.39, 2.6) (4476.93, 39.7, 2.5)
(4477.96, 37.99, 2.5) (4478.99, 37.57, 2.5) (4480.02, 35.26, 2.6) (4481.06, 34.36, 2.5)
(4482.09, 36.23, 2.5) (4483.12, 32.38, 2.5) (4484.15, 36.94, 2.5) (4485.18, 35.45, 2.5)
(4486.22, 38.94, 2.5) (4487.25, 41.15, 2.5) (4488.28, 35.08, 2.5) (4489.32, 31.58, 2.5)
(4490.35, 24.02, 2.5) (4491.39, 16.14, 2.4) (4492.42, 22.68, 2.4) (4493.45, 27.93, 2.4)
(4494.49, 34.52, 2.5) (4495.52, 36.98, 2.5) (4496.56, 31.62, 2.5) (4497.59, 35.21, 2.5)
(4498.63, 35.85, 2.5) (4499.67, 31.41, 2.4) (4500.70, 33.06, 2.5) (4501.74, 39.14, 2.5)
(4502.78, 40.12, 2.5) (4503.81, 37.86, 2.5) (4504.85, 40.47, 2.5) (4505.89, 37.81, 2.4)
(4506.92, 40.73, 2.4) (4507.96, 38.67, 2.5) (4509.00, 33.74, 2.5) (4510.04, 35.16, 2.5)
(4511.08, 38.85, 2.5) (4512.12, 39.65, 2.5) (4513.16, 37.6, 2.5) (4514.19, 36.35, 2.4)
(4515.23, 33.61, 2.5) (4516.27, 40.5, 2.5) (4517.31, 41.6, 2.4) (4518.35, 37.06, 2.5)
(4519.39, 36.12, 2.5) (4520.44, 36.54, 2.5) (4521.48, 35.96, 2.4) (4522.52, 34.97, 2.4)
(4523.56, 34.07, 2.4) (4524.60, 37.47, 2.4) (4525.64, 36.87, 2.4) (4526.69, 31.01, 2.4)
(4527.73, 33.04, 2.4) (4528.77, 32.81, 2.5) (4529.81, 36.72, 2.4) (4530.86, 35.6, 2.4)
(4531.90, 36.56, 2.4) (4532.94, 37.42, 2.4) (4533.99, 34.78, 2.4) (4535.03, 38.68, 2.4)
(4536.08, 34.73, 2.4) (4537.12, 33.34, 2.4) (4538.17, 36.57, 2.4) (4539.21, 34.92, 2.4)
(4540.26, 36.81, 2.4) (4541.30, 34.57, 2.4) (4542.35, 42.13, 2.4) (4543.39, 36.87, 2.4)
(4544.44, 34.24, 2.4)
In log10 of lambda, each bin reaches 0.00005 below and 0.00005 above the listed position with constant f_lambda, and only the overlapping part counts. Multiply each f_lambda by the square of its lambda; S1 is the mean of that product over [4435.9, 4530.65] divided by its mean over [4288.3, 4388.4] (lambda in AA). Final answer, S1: 0.77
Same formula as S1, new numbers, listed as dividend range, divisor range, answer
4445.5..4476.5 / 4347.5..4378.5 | 0.86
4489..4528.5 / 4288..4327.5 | 0.66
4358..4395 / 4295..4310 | 0.73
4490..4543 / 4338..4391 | 0.88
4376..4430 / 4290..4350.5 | 0.73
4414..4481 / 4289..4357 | 0.72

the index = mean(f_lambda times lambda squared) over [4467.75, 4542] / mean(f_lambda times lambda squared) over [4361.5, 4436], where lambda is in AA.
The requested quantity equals 1.0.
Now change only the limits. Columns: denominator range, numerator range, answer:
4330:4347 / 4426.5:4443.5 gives 0.78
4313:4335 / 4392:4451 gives 0.73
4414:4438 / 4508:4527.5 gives 1.09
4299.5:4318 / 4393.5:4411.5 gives 0.67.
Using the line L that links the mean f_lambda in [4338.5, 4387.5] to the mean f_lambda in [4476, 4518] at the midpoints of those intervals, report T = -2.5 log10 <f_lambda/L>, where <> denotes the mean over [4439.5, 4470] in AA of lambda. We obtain 0.07 mag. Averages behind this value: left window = 43.5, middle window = 35.6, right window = 35.4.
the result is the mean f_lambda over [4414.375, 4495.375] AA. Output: 34.9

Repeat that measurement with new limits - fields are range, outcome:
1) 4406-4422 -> 35.5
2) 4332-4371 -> 44.9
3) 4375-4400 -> 40.7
